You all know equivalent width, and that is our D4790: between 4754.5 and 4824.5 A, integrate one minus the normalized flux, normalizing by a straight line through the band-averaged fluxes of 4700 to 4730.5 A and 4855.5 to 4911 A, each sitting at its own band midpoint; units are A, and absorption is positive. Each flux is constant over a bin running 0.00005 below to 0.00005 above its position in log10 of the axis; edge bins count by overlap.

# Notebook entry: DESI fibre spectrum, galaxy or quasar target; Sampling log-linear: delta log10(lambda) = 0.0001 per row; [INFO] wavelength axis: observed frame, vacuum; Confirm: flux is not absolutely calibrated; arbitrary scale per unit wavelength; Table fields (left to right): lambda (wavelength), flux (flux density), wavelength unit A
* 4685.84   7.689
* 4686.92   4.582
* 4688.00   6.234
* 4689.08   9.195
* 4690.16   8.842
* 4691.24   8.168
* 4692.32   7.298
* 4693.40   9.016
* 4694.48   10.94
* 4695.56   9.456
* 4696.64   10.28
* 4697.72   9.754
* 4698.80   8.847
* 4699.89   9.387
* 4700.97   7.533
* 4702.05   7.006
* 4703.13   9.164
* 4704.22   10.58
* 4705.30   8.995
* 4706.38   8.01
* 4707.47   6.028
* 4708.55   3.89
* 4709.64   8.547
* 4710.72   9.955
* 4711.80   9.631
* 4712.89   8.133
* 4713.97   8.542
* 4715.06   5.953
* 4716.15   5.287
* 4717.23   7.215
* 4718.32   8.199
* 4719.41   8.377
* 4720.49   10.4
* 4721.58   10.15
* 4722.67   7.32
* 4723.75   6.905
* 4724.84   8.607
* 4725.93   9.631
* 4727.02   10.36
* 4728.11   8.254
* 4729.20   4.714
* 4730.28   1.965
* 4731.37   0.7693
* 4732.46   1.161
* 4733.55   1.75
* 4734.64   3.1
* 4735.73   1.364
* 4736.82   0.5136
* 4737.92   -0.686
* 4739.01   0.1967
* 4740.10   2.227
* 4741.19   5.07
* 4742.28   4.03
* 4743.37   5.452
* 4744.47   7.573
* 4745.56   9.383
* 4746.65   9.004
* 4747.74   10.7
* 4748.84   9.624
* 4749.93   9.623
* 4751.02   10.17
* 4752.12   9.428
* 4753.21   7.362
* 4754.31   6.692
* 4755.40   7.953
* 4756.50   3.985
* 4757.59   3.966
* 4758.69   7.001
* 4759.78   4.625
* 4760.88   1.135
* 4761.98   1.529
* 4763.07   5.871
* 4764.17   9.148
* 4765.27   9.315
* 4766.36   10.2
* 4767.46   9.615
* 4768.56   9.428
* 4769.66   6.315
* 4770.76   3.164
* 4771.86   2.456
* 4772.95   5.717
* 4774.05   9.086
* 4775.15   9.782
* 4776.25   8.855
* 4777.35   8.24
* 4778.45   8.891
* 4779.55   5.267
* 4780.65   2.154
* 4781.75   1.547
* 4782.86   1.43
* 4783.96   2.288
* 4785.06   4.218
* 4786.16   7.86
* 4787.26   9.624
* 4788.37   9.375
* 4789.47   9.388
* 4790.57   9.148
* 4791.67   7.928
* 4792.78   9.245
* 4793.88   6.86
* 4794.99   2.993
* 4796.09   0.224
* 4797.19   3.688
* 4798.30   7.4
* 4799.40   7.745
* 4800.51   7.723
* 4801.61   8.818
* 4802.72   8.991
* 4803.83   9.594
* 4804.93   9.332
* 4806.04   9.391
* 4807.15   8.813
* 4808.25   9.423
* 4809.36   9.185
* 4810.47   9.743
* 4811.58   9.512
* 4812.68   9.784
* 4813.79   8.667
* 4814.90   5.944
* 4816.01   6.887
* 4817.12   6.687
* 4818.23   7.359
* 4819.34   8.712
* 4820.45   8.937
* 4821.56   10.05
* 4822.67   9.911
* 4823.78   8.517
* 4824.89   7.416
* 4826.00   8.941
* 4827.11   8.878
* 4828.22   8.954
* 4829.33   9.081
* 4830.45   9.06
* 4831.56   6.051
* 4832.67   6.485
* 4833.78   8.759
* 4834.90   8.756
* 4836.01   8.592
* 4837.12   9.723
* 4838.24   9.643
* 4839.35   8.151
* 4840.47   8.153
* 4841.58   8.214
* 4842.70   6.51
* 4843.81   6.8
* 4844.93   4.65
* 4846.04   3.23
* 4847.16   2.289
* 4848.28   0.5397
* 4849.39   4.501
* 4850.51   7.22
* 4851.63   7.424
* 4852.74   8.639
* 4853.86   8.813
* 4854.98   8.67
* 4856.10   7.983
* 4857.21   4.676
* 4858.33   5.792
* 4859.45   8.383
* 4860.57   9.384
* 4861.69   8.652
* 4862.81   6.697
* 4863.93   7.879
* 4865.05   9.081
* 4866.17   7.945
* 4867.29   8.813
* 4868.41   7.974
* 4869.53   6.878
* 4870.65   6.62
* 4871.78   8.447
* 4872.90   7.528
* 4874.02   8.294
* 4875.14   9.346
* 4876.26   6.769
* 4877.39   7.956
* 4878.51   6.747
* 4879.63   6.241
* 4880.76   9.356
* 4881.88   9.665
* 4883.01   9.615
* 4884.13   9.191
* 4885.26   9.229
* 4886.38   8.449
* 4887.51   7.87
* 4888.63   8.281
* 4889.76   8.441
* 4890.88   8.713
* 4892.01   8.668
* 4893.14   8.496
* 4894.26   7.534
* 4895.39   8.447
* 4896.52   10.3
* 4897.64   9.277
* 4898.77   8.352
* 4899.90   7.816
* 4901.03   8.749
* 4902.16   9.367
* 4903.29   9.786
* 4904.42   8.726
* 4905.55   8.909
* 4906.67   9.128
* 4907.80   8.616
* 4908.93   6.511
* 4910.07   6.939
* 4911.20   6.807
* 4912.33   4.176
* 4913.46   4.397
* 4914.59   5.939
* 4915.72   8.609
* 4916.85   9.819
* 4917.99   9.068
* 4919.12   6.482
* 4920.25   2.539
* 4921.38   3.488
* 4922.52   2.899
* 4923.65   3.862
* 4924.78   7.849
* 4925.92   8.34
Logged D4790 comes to 8.34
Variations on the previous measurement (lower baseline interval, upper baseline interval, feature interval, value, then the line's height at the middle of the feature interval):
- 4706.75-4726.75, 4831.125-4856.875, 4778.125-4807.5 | 2.8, 7.35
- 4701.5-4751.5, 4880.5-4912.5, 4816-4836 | -1.7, 7.71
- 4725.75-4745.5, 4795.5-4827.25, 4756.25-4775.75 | -2.5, 5.52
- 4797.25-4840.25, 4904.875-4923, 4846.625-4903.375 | -4.4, 7.35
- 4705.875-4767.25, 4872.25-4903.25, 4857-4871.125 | 0.8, 8.16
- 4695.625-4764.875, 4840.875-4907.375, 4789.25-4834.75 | -4.8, 7.28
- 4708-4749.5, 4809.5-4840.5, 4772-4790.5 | 2.4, 7.43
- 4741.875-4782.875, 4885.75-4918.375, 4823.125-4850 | 1.2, 7.51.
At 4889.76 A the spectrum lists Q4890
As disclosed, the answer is 8.441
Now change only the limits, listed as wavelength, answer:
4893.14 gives 8.496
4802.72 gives 8.991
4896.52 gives 10.3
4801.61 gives 8.818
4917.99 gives 9.068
